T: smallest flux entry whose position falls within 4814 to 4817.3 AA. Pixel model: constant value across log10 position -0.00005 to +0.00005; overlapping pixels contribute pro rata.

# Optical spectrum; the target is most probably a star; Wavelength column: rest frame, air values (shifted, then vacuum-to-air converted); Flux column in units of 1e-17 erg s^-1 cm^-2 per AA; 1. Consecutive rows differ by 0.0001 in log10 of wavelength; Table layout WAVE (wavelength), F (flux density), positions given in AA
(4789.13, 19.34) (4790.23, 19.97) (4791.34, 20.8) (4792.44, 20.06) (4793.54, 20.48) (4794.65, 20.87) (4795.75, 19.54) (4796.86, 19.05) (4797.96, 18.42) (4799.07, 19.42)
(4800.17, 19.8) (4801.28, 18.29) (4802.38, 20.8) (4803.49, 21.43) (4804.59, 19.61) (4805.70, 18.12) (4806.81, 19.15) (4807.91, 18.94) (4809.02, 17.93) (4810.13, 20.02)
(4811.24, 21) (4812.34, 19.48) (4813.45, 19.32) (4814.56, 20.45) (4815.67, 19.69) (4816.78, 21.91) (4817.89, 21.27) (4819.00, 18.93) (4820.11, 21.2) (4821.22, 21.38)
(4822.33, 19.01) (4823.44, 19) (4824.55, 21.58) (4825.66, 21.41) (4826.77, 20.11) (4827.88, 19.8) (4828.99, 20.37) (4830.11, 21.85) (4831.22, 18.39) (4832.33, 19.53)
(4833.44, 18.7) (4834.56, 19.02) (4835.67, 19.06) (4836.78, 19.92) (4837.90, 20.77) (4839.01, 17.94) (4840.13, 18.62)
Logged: 19.69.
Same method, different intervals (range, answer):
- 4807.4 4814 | 17.93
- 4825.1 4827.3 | 20.11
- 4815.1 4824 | 18.93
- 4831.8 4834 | 18.7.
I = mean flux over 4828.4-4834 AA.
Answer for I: 19.8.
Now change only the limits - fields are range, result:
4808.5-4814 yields 19.6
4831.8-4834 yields 19.1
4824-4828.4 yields 20.7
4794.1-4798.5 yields 19.5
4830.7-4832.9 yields 19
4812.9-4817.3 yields 20.3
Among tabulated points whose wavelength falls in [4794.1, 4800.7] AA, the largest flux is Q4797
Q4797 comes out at 20.87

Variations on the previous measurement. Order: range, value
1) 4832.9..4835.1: 19.02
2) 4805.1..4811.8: 21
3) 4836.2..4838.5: 20.77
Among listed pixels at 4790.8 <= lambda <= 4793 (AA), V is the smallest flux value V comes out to 20.06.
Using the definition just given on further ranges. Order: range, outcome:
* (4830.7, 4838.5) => 18.39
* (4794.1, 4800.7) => 18.42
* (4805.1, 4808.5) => 18.12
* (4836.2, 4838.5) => 19.92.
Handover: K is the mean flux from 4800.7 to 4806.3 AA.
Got 19.6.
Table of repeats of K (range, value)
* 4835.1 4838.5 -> 19.9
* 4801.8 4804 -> 21.1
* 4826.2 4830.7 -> 20.5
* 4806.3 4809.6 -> 18.7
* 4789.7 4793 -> 20.3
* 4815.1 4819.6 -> 20.4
